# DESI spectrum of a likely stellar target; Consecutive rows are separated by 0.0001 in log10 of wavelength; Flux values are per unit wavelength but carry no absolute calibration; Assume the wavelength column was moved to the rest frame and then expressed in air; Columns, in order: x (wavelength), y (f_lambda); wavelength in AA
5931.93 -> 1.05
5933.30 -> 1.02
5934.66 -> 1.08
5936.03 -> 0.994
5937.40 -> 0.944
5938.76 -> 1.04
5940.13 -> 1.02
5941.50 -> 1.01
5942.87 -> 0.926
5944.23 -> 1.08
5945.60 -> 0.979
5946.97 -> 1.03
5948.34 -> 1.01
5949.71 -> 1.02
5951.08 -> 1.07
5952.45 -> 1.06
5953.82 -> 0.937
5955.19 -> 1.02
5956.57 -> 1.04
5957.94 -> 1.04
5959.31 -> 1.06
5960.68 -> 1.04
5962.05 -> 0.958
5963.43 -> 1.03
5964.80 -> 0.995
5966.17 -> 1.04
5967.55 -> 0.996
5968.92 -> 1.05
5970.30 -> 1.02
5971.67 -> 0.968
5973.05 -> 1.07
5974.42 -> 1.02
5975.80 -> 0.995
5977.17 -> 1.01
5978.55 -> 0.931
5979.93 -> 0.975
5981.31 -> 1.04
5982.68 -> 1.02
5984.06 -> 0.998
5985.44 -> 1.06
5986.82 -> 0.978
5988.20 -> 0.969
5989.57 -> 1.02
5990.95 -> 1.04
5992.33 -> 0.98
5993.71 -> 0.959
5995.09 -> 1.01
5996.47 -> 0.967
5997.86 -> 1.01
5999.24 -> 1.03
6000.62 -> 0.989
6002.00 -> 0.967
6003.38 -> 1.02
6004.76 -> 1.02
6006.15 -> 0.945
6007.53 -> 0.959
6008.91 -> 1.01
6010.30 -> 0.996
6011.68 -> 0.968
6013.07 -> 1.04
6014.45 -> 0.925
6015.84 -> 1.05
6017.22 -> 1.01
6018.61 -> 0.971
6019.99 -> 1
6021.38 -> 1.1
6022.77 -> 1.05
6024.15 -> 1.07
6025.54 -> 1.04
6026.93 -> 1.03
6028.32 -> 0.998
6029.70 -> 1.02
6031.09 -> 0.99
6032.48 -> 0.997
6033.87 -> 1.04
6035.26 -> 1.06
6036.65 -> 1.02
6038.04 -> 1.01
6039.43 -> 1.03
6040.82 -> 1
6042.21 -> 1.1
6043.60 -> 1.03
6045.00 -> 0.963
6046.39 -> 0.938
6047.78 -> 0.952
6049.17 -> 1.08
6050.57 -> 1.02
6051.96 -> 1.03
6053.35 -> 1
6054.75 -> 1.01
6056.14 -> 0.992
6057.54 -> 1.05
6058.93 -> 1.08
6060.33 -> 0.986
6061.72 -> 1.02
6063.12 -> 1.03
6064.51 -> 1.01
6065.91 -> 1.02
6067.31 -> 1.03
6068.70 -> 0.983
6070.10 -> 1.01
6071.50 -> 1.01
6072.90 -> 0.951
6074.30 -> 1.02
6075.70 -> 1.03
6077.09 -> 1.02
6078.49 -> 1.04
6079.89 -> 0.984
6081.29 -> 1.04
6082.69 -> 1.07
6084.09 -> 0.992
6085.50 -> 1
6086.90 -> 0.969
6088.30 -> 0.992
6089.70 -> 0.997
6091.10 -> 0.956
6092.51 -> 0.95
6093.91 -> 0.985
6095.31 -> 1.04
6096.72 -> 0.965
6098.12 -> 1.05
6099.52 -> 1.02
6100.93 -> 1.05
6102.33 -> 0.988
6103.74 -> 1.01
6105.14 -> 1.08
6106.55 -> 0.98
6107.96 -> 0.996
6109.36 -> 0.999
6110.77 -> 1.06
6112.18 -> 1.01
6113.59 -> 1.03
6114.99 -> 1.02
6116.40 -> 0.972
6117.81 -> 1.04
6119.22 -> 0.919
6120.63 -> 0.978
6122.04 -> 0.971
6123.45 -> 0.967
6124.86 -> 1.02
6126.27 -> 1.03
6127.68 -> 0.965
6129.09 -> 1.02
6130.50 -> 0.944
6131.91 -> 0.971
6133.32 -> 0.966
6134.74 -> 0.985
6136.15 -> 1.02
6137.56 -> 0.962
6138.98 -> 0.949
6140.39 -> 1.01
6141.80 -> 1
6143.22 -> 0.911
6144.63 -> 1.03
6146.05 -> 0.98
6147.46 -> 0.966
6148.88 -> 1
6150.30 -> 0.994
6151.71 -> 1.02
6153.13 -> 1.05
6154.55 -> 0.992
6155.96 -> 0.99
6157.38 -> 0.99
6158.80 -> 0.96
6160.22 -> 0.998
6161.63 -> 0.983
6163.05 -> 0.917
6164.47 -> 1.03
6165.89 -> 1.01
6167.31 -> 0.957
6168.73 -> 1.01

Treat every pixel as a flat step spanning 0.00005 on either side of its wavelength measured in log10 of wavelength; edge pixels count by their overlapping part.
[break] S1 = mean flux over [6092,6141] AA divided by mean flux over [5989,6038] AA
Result 0.99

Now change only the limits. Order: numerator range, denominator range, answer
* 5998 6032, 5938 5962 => 0.99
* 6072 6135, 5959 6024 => 1.00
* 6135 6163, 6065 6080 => 0.98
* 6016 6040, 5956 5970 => 1.00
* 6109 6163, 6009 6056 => 0.97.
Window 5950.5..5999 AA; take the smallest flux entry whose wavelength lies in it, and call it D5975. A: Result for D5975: 0.931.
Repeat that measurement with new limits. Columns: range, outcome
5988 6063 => 0.925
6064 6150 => 0.911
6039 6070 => 0.938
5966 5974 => 0.968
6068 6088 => 0.951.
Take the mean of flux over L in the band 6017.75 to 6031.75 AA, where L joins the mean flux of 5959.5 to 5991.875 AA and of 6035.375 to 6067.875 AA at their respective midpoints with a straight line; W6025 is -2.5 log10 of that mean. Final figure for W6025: -0.01 mag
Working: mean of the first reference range 1.01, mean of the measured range 1.03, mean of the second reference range 1.02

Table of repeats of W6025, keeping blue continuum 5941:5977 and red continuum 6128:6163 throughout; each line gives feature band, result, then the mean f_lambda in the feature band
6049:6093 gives -0.01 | 1.01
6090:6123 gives -0.01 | 1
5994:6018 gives 0.02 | 0.994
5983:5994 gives 0.01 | 1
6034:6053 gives -0.02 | 1.02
